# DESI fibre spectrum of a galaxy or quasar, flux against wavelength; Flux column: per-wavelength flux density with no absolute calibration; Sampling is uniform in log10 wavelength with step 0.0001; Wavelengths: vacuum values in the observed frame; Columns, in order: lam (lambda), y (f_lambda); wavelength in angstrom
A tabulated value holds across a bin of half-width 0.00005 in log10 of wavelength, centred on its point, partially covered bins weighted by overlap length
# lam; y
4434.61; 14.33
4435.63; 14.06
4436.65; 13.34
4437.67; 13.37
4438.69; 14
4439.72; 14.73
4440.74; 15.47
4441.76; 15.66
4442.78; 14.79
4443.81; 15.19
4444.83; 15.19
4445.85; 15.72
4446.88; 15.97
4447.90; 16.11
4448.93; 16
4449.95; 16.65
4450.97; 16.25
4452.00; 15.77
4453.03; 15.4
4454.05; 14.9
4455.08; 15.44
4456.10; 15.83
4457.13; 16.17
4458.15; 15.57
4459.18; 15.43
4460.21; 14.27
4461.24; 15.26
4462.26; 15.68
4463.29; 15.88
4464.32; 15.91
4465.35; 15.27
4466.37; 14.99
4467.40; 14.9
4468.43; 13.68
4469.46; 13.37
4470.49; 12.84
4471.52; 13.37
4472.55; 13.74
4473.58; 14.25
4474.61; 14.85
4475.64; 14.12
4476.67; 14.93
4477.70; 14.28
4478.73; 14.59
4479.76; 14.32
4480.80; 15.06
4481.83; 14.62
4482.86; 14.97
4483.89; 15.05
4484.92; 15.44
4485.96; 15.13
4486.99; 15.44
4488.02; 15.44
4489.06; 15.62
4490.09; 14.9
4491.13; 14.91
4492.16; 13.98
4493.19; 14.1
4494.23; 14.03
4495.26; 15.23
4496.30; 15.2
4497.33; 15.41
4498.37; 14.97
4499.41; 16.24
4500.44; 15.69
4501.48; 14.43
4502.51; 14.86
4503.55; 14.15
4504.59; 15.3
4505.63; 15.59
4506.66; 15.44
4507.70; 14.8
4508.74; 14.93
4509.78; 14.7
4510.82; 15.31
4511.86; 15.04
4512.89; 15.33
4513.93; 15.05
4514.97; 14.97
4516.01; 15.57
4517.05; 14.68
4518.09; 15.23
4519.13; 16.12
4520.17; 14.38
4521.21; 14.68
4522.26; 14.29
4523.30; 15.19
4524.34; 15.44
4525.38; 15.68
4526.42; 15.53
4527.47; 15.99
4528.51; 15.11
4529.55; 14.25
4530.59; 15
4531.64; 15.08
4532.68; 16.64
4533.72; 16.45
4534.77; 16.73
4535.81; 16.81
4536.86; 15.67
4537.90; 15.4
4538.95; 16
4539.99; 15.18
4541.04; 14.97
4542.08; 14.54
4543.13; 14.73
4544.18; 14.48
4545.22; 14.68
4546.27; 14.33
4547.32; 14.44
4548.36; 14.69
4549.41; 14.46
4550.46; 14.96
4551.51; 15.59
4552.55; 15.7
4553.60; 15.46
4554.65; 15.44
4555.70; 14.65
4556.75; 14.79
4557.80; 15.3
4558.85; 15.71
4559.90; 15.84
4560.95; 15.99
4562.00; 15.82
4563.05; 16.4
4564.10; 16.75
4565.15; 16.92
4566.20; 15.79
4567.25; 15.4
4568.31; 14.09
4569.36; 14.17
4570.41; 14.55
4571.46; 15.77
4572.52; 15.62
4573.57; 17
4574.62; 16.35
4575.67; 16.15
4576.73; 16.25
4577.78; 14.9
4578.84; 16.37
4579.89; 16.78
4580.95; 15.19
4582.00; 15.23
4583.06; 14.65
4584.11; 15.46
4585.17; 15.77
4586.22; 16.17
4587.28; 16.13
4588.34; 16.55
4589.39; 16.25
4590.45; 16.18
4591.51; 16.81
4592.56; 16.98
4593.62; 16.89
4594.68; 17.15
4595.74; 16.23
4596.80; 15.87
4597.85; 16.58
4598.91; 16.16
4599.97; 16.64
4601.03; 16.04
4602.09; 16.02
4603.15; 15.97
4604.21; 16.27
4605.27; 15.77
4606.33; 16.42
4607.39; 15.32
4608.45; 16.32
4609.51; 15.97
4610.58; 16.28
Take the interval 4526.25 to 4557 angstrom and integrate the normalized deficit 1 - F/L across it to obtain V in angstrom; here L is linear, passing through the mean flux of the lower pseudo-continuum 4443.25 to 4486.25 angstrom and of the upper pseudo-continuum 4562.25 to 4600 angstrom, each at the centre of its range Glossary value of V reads 0.8 angstrom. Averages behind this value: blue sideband 15.1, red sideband 16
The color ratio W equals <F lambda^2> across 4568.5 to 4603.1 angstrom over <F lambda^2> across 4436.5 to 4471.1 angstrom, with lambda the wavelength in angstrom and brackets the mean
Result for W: 1.12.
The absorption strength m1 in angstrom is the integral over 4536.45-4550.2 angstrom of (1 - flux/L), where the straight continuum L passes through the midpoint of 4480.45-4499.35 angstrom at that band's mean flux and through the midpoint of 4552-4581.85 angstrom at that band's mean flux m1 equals 0.52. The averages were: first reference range 15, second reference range 15.7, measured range 14.9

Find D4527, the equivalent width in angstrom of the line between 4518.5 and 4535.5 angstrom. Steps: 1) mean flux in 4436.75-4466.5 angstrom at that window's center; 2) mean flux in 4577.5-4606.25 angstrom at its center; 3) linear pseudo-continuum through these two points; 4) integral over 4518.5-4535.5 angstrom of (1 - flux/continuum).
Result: 0.4 angstrom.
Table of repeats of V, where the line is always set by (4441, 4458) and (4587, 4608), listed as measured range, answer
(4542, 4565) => 1.25 angstrom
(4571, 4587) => 0.38 angstrom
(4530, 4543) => 0.32 angstrom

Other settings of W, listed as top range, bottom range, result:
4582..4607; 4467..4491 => 1.17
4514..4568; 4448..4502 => 1.05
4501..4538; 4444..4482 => 1.04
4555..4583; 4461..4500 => 1.10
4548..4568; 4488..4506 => 1.07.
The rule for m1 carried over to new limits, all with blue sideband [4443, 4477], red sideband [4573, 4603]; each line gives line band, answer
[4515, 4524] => 0.3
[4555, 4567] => 0.1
